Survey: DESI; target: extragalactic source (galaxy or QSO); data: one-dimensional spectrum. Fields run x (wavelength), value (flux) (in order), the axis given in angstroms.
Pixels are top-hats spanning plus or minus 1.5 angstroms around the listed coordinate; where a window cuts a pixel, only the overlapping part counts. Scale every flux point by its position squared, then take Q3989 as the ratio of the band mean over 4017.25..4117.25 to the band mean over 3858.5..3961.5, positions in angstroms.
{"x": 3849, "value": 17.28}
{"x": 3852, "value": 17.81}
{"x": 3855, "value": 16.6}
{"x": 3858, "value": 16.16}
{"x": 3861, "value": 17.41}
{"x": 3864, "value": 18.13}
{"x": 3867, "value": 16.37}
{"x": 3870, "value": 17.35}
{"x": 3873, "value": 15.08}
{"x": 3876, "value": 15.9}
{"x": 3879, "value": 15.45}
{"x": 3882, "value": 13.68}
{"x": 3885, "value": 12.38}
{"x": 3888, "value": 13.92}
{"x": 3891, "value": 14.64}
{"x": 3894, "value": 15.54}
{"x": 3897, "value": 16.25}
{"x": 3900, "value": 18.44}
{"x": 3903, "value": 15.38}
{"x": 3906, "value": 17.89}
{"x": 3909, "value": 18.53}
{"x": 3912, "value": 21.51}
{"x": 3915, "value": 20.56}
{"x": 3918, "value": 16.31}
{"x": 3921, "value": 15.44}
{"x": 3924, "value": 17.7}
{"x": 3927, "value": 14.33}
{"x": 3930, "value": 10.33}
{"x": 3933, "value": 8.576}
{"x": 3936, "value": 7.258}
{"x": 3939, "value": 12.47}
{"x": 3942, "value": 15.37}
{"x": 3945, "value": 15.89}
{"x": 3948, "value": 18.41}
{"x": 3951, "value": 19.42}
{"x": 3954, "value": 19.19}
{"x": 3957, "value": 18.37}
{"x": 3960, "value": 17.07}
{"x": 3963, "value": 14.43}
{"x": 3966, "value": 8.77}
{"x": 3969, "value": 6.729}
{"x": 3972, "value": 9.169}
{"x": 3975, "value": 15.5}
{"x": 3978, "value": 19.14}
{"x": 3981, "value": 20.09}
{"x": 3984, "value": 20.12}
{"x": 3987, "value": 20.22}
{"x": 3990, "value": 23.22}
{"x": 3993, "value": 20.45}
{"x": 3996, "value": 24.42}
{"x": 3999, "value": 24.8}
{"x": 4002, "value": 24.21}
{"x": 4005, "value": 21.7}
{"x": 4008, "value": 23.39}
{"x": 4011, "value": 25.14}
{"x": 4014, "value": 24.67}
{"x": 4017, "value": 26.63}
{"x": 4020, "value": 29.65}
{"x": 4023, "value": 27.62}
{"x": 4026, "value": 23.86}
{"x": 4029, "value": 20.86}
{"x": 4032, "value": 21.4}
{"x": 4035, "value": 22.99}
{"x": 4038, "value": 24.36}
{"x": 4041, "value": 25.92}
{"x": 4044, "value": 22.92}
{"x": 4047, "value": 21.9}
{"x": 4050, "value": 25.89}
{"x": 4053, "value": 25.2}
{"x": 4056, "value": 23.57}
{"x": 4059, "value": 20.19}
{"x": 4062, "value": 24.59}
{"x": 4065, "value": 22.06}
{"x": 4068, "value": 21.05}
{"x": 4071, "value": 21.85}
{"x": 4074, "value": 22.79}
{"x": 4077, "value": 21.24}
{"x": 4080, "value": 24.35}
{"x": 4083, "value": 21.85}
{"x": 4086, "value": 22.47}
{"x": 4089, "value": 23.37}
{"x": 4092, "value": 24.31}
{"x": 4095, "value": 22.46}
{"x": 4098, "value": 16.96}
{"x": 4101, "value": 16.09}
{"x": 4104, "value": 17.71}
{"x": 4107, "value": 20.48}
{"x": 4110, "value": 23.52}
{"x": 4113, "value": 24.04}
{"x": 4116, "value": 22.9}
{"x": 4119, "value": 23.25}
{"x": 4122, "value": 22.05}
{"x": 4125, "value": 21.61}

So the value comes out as 1.55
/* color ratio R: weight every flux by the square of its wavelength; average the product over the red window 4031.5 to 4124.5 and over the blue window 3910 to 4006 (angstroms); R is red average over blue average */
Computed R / 1.4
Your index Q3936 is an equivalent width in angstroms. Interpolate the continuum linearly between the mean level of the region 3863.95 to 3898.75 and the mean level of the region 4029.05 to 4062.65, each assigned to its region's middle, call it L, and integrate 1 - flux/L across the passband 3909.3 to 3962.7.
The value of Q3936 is 6.37 angstroms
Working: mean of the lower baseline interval 15.3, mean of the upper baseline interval 23.4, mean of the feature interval 15.8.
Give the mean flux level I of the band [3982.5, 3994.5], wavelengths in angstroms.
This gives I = 21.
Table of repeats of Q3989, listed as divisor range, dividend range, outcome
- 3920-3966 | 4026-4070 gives 1.65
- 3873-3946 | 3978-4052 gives 1.64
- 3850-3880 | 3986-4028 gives 1.57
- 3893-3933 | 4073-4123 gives 1.45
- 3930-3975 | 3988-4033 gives 1.83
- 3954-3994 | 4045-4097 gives 1.45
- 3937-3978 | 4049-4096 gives 1.65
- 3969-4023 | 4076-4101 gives 1.05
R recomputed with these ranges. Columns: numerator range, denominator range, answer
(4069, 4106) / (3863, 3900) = 1.52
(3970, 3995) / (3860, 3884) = 1.21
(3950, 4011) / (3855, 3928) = 1.19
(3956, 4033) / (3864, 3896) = 1.43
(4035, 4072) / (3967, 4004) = 1.27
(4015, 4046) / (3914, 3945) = 1.87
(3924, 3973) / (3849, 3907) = 0.88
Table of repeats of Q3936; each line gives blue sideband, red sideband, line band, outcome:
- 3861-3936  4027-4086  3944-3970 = 3.9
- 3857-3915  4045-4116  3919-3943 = 6.8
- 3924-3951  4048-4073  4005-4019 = -4.0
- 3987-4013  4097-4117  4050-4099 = -3.2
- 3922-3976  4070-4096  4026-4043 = -3.2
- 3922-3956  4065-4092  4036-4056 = -3.6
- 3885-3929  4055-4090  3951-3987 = 6.0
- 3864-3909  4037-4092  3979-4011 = -3.3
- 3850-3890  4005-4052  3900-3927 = 0.7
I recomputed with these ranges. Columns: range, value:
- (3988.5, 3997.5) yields 22.7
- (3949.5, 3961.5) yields 18.5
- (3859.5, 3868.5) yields 17.3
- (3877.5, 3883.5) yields 14.6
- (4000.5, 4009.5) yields 23.1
